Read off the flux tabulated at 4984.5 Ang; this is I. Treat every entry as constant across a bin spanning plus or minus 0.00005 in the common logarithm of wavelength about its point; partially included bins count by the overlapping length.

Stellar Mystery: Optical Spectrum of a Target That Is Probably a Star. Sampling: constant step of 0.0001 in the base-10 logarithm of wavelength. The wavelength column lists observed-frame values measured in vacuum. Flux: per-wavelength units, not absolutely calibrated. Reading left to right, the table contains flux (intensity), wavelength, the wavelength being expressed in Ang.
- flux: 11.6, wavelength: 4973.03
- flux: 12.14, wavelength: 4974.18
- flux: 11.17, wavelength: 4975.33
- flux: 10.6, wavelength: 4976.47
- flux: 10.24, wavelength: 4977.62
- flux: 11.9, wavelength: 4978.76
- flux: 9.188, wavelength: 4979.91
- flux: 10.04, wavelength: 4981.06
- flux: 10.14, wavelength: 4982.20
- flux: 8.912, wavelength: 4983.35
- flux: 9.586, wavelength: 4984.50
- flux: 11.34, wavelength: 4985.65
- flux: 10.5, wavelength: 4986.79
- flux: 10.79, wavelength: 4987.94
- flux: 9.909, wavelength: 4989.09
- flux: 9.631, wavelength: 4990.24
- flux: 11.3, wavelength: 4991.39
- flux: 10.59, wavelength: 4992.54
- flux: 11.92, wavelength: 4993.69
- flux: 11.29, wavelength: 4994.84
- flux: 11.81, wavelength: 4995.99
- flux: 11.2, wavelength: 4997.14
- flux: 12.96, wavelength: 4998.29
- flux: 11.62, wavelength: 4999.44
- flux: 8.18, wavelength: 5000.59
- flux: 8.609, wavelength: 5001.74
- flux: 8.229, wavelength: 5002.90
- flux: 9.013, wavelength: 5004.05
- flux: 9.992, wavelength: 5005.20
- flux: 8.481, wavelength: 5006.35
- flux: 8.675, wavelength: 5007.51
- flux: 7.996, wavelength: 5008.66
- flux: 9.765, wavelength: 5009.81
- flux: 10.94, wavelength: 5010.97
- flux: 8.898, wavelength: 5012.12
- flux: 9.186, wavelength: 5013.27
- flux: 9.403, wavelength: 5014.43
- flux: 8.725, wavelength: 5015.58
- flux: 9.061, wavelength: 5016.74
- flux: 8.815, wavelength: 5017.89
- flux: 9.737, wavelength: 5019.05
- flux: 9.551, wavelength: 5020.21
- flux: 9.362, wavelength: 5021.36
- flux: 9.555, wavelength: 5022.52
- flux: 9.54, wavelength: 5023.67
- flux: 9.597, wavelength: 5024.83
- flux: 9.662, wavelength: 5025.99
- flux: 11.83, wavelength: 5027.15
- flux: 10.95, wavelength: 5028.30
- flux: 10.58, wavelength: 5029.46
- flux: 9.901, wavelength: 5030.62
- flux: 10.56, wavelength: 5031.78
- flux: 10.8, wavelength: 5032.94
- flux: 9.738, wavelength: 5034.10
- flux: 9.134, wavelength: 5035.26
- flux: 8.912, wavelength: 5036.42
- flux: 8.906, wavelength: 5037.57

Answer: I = 9.586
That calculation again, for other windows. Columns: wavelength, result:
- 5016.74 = 9.061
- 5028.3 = 10.95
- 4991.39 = 11.3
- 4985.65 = 11.34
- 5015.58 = 8.725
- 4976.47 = 10.6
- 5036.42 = 8.912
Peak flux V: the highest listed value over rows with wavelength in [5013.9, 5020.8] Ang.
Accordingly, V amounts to 9.737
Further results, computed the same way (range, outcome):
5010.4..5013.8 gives 10.94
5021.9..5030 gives 11.83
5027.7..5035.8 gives 10.95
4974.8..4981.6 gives 11.9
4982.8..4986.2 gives 11.34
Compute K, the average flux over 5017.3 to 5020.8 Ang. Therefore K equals 9.37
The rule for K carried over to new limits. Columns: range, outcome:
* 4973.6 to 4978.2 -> 11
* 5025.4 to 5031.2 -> 10.6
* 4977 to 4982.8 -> 10.3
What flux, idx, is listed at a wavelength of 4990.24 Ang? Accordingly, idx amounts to 9.631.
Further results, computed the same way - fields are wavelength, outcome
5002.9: 8.229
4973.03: 11.6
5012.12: 8.898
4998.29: 12.96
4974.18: 12.14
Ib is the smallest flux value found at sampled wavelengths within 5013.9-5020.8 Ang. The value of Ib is 8.725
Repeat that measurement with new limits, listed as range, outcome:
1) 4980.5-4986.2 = 8.912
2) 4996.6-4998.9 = 11.2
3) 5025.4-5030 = 9.662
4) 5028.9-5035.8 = 9.134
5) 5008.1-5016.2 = 7.996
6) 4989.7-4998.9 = 9.631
